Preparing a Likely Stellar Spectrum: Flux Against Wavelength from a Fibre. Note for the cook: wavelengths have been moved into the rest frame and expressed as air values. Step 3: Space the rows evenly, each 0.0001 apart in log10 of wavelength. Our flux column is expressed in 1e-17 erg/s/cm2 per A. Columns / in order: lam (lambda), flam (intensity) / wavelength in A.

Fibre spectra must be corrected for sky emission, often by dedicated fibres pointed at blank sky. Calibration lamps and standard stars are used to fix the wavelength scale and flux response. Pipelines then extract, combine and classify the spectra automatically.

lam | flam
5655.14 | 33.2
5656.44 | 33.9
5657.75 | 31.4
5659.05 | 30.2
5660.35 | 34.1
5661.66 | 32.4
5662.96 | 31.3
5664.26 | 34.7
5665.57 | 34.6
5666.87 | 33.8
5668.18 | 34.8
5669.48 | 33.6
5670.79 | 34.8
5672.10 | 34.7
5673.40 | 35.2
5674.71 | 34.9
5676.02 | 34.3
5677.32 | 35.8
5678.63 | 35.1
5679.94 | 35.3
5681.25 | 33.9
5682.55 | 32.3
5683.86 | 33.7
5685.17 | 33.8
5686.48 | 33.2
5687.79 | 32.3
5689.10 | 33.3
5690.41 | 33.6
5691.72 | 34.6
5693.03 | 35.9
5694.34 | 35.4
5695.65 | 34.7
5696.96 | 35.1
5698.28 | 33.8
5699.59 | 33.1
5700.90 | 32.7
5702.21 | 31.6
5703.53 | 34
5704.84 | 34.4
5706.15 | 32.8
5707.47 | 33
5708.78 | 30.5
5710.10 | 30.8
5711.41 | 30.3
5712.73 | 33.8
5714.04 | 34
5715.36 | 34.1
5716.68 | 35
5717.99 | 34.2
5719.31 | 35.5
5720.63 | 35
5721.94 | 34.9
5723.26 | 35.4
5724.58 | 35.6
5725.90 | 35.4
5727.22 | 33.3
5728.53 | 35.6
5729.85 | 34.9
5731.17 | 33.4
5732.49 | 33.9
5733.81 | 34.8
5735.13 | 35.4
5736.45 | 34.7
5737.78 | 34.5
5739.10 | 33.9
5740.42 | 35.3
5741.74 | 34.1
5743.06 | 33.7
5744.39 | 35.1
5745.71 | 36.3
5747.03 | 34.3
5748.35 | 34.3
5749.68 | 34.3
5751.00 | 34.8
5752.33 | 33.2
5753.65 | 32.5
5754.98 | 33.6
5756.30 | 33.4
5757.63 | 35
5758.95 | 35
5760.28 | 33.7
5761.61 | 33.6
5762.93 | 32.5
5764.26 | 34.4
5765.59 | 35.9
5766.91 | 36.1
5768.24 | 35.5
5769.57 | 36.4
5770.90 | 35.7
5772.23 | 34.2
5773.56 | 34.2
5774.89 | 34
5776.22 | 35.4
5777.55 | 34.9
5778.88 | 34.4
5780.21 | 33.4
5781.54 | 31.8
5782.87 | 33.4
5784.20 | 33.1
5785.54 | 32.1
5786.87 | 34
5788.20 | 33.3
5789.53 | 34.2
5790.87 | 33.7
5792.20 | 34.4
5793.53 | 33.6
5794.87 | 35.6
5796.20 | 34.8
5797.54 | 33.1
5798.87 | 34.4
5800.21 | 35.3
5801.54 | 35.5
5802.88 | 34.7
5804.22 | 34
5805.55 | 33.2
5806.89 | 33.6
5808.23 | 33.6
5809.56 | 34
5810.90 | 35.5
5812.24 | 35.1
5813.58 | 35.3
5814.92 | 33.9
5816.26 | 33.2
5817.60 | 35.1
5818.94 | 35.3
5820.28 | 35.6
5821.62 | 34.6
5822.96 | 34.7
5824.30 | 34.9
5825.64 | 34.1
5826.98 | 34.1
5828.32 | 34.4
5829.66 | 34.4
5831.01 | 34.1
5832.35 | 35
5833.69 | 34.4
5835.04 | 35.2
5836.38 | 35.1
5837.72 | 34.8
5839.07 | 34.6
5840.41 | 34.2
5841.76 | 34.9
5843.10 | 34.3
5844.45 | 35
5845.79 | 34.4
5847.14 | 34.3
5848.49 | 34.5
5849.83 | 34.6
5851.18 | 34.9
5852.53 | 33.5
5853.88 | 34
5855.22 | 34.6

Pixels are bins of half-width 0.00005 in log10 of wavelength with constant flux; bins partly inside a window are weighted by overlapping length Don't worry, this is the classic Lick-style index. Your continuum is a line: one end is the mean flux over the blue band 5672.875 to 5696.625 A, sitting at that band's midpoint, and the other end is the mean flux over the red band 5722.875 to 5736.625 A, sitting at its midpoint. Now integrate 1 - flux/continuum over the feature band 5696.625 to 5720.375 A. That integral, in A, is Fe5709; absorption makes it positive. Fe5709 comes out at 0.9 A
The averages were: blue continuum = 34.3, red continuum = 34.8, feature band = 33.3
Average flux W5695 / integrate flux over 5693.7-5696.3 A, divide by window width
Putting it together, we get 35.1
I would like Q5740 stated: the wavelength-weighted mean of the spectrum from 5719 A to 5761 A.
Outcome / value 34.5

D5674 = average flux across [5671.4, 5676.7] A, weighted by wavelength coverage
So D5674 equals 34.8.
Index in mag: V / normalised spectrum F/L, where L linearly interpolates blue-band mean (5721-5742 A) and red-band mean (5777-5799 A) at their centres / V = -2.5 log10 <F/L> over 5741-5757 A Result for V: 0.01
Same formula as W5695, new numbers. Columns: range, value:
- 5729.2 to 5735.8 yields 34.5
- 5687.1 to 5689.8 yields 32.8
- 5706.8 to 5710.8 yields 31.4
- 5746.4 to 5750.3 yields 34.3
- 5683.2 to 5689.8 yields 33.2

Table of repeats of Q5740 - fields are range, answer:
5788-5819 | 34.3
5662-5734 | 34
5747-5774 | 34.4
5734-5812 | 34.3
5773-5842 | 34.3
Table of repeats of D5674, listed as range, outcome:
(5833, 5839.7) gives 34.8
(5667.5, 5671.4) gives 34.4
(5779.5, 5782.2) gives 32.7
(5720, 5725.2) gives 35.2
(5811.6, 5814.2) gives 35.2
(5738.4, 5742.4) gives 34.5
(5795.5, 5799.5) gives 34.1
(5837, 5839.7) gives 34.7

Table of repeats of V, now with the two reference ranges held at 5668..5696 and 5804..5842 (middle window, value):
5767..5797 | 0.008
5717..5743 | -0.010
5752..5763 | 0.023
